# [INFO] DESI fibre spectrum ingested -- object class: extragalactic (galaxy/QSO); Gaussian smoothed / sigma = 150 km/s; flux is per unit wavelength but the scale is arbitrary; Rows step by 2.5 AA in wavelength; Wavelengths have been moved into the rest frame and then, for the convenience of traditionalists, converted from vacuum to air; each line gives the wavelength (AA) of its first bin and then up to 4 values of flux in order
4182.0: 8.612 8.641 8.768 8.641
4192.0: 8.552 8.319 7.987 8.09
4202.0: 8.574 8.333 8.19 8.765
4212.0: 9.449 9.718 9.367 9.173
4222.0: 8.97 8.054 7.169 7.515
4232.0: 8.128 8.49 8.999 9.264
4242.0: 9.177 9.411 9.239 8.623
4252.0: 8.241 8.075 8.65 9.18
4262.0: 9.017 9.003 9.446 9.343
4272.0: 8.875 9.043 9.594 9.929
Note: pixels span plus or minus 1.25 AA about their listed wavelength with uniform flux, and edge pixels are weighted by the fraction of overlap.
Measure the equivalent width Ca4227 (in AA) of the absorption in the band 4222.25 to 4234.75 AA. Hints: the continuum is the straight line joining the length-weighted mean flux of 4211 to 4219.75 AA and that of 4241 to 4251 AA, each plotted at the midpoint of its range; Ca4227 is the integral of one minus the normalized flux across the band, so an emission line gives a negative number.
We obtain 1.9 AA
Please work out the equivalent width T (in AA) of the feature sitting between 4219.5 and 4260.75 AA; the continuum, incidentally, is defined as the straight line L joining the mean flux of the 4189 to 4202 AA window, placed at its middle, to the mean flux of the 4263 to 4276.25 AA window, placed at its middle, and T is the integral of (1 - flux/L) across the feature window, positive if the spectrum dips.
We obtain 1.1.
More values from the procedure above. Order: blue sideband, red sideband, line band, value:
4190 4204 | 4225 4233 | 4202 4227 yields -2.7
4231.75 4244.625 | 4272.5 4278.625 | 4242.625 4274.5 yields 0.7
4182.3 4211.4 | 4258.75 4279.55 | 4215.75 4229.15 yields 0.4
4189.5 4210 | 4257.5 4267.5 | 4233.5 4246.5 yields -0.4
